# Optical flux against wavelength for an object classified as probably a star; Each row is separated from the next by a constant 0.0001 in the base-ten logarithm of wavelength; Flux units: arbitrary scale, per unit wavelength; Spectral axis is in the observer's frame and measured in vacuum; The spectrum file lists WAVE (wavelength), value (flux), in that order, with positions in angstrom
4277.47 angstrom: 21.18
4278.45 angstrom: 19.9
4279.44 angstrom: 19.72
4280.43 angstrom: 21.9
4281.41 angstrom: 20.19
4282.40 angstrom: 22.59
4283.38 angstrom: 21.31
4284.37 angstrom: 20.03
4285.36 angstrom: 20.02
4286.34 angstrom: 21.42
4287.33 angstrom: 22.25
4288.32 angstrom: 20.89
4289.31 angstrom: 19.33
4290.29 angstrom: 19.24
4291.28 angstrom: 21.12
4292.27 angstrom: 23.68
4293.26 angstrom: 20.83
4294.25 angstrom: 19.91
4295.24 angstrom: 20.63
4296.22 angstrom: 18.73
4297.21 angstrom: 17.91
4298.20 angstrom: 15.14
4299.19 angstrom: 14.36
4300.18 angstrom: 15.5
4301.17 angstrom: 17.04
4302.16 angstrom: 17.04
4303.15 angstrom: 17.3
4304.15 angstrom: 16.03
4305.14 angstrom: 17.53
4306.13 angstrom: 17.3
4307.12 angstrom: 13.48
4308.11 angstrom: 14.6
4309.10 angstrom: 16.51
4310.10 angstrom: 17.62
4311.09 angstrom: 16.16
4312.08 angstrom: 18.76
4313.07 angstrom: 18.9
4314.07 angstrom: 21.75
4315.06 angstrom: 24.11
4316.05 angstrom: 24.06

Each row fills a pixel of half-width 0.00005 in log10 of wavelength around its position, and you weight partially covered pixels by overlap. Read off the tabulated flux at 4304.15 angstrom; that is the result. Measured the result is 16.03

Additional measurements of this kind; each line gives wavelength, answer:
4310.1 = 17.62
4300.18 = 15.5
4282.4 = 22.59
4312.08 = 18.76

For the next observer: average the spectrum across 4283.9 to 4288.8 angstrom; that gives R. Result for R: 20.9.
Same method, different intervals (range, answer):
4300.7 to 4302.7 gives 17.1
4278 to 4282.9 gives 20.9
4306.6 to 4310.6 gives 15.6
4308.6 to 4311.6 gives 16.8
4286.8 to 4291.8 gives 20.6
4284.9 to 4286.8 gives 20.8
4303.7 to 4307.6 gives 16.1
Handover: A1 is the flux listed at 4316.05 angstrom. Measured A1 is 24.06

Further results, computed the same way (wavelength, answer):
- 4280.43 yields 21.9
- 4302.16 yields 17.04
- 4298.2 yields 15.14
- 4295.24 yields 20.63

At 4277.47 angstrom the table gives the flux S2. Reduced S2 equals 21.18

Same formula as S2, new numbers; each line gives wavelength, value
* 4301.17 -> 17.04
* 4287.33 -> 22.25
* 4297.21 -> 17.91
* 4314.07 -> 21.75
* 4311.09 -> 16.16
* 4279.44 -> 19.72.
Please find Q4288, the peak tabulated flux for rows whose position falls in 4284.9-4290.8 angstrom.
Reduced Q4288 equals 22.25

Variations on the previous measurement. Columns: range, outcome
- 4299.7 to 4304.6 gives 17.3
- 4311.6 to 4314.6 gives 21.75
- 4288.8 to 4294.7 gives 23.68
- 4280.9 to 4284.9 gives 22.59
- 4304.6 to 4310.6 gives 17.62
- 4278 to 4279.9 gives 19.9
